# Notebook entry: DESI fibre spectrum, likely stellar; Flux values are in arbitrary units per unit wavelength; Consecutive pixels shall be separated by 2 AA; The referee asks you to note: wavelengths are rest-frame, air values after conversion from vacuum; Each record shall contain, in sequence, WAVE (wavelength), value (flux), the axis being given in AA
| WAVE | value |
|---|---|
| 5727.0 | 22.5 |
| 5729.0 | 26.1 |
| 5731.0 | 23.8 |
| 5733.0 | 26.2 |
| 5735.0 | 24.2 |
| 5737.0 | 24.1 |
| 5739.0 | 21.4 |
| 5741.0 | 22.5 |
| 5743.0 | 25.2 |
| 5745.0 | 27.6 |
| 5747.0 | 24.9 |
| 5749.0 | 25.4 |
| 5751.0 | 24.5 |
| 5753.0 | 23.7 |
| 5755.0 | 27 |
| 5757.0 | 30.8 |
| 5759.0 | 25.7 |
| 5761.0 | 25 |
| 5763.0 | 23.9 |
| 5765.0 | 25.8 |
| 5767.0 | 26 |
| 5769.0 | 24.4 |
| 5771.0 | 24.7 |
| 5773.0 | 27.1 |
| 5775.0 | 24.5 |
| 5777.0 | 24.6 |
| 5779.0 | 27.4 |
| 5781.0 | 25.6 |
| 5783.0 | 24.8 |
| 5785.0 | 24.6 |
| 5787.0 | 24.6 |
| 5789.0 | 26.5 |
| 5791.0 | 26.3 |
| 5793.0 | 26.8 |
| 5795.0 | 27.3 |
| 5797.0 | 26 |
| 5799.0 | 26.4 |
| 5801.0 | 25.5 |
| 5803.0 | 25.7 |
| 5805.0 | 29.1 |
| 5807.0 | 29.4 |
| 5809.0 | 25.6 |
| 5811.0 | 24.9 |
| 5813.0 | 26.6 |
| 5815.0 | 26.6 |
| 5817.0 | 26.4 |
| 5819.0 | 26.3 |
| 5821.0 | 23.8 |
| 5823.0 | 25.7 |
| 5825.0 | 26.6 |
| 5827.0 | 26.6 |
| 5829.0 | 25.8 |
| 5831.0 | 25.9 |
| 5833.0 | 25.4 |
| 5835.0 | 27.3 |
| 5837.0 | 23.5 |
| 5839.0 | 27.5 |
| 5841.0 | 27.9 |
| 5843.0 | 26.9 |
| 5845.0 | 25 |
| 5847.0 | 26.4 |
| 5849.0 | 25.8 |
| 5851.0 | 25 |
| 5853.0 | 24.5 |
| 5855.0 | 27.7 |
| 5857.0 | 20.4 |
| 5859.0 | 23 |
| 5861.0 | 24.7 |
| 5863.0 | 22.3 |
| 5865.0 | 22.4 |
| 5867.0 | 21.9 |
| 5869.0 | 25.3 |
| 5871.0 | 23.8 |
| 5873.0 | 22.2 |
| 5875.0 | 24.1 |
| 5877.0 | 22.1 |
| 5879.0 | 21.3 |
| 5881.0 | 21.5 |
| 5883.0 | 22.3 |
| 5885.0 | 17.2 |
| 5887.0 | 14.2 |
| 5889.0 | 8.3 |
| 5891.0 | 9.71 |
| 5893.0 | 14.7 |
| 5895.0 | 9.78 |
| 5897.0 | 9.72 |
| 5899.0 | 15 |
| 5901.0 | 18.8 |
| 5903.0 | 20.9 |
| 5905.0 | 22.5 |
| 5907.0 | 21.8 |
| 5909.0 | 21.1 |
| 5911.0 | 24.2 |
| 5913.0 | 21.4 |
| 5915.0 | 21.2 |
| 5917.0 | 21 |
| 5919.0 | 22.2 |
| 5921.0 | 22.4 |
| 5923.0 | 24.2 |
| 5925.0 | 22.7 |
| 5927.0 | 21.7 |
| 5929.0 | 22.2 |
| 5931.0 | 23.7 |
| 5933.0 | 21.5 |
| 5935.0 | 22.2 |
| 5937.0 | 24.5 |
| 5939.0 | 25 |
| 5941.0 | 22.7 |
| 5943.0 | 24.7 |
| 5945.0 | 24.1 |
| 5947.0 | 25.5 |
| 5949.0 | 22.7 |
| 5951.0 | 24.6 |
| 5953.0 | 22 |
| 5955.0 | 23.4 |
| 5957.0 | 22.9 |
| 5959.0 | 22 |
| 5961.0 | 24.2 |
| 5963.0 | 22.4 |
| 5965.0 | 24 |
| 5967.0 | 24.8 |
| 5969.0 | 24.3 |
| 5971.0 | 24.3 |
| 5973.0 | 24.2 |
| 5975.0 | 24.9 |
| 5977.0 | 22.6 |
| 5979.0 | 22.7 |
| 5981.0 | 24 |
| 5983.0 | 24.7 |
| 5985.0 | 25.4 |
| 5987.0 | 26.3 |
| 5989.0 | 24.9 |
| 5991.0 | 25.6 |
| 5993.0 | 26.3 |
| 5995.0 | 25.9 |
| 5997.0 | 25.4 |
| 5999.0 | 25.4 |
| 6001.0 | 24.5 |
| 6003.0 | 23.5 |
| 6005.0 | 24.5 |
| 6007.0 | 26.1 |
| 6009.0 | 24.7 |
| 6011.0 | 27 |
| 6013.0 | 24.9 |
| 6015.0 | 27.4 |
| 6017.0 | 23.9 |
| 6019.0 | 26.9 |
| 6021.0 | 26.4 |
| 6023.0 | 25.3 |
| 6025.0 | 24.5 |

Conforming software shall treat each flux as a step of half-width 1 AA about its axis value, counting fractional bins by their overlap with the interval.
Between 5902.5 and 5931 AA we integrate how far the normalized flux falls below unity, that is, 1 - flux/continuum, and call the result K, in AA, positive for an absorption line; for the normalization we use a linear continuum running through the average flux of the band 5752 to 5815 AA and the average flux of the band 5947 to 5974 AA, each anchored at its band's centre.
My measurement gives 2.4 AA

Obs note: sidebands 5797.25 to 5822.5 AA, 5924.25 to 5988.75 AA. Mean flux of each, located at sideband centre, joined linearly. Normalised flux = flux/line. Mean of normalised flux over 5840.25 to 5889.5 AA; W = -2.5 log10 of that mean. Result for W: 0.12 mag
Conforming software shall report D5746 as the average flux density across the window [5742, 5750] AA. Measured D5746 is 25.8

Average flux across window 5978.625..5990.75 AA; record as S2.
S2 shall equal 24.8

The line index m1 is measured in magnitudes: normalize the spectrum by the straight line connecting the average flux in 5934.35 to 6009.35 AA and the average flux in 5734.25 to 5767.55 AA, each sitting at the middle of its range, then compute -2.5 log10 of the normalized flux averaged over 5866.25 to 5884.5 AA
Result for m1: 0.10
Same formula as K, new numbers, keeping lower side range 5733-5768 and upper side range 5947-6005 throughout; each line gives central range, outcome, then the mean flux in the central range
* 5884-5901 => 8.2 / 12.7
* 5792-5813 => -1.4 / 26.7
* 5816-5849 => -1.6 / 26.1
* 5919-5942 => 1.4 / 22.9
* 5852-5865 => 0.6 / 23.7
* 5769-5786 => -0.2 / 25.4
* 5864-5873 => 0.5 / 23.2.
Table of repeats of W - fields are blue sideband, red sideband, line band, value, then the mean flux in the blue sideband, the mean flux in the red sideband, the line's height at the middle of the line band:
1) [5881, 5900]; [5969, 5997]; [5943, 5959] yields -0.13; 13.9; 24.8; 21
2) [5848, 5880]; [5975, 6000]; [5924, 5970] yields 0.05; 23.5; 24.9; 24.5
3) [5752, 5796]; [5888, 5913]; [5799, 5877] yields -0.20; 25.8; 16.6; 21.1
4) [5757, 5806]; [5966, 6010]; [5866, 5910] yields 0.34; 25.9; 24.8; 25.3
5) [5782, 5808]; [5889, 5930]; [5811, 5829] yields -0.05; 26.4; 19.1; 24.8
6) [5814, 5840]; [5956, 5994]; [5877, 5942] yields 0.25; 26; 24.2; 25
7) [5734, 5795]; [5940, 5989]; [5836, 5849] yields -0.06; 25.4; 23.9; 24.8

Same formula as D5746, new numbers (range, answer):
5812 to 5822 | 25.9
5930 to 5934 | 22.6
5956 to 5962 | 23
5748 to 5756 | 25.1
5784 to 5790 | 25.2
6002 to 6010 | 24.7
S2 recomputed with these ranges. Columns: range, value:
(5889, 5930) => 19.1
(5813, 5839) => 25.9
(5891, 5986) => 22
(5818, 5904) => 22.1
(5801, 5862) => 25.9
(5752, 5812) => 26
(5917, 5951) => 23.2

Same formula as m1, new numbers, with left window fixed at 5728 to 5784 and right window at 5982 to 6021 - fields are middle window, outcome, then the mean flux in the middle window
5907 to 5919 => 0.16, 21.8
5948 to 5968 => 0.09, 23.3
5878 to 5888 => 0.30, 19.3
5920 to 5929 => 0.12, 22.7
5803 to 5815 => -0.07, 27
